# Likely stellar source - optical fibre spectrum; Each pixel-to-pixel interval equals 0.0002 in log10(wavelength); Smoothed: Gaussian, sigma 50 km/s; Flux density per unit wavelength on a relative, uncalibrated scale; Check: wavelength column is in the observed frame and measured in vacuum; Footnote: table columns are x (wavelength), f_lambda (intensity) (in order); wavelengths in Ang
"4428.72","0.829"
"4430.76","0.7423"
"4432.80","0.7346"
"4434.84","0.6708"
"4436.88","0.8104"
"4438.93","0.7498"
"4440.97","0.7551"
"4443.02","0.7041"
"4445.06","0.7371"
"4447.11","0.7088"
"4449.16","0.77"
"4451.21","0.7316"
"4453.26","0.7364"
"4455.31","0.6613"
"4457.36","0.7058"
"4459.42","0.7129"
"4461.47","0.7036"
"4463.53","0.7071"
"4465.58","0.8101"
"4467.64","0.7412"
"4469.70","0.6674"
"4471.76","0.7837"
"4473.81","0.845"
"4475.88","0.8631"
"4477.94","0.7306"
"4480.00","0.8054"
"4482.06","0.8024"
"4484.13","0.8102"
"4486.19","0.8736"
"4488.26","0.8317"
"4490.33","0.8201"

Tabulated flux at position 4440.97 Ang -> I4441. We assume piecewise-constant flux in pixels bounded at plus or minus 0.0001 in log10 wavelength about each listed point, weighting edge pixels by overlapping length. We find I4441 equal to 0.7551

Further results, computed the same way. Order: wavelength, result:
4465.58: 0.8101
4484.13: 0.8102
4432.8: 0.7346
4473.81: 0.845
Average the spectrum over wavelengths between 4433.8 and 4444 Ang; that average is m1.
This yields 0.738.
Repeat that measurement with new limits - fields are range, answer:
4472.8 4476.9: 0.852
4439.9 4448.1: 0.727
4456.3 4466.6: 0.728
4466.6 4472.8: 0.732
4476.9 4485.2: 0.788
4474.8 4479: 0.796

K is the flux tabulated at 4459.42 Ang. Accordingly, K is 0.7129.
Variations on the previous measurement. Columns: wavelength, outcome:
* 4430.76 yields 0.7423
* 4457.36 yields 0.7058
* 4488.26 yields 0.8317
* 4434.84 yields 0.6708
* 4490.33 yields 0.8201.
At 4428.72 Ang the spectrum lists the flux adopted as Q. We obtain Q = 0.829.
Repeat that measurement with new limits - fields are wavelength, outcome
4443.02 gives 0.7041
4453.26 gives 0.7364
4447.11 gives 0.7088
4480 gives 0.8054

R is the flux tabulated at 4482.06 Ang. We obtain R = 0.8024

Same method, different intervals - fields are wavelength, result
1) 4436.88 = 0.8104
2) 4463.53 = 0.7071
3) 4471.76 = 0.7837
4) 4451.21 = 0.7316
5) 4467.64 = 0.7412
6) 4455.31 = 0.6613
